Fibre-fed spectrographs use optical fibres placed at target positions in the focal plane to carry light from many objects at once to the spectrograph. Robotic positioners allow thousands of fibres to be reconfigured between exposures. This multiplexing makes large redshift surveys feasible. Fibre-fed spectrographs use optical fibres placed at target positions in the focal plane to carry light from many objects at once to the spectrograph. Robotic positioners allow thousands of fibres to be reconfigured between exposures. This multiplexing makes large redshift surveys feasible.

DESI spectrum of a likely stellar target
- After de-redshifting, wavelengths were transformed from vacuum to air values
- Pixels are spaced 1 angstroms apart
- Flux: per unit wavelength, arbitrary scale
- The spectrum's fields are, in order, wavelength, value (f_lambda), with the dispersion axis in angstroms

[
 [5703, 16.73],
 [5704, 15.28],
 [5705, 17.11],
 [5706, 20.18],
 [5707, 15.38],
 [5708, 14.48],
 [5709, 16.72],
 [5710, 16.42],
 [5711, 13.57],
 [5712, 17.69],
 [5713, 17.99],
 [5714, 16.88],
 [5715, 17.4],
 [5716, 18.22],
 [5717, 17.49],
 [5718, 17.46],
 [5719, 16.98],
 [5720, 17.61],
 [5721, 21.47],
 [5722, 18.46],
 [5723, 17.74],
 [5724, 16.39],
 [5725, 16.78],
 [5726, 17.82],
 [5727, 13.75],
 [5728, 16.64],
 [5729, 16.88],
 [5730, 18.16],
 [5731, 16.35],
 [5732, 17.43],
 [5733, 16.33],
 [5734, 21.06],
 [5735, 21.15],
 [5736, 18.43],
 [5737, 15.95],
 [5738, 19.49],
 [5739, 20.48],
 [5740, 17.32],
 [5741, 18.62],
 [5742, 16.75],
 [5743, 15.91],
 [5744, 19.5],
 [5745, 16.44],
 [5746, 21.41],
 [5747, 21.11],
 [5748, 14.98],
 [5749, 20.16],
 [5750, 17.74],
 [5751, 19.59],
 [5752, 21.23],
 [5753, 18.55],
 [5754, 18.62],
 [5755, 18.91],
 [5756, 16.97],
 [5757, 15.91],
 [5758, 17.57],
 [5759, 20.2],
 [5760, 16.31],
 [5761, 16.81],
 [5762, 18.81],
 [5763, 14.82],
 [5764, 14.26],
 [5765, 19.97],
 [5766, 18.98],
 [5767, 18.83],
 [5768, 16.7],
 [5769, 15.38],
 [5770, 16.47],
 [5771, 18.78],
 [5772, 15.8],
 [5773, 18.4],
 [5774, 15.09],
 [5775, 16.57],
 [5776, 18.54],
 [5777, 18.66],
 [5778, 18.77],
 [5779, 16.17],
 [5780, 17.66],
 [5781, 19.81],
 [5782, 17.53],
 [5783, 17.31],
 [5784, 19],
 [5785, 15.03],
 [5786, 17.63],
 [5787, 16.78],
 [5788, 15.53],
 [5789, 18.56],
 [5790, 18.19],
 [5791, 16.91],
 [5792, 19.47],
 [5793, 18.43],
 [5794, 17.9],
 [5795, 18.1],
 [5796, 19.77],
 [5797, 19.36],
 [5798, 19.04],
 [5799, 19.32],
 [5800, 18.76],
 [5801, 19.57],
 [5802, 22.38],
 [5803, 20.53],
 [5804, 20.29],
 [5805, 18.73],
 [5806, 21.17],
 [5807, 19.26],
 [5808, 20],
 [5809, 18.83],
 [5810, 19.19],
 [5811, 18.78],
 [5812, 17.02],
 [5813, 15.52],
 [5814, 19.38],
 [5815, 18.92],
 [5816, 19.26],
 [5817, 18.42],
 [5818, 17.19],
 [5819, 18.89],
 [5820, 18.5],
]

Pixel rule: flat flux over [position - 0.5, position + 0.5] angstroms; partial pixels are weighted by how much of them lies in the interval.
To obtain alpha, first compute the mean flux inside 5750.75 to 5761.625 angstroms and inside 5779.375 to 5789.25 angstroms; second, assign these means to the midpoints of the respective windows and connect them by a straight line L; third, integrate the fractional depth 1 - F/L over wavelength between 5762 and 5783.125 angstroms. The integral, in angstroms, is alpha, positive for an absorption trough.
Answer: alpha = 0.4 angstroms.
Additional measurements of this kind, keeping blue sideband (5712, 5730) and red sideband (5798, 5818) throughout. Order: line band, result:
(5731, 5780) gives 0.48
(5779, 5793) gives 0.83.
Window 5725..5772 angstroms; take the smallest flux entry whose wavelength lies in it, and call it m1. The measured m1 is 13.75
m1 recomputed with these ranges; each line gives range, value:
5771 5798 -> 15.03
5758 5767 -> 14.26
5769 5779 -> 15.09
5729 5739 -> 15.95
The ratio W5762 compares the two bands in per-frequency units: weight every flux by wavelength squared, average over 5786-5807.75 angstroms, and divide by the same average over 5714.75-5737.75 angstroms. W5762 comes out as 1.1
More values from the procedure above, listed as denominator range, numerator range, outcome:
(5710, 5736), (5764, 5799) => 1.04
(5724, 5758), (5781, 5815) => 1.05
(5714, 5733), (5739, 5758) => 1.07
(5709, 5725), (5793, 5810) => 1.15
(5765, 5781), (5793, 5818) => 1.10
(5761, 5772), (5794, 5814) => 1.13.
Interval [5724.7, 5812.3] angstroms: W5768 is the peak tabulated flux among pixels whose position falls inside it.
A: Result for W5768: 22.38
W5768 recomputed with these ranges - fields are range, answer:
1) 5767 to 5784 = 19.81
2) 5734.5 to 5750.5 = 21.41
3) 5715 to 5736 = 21.47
